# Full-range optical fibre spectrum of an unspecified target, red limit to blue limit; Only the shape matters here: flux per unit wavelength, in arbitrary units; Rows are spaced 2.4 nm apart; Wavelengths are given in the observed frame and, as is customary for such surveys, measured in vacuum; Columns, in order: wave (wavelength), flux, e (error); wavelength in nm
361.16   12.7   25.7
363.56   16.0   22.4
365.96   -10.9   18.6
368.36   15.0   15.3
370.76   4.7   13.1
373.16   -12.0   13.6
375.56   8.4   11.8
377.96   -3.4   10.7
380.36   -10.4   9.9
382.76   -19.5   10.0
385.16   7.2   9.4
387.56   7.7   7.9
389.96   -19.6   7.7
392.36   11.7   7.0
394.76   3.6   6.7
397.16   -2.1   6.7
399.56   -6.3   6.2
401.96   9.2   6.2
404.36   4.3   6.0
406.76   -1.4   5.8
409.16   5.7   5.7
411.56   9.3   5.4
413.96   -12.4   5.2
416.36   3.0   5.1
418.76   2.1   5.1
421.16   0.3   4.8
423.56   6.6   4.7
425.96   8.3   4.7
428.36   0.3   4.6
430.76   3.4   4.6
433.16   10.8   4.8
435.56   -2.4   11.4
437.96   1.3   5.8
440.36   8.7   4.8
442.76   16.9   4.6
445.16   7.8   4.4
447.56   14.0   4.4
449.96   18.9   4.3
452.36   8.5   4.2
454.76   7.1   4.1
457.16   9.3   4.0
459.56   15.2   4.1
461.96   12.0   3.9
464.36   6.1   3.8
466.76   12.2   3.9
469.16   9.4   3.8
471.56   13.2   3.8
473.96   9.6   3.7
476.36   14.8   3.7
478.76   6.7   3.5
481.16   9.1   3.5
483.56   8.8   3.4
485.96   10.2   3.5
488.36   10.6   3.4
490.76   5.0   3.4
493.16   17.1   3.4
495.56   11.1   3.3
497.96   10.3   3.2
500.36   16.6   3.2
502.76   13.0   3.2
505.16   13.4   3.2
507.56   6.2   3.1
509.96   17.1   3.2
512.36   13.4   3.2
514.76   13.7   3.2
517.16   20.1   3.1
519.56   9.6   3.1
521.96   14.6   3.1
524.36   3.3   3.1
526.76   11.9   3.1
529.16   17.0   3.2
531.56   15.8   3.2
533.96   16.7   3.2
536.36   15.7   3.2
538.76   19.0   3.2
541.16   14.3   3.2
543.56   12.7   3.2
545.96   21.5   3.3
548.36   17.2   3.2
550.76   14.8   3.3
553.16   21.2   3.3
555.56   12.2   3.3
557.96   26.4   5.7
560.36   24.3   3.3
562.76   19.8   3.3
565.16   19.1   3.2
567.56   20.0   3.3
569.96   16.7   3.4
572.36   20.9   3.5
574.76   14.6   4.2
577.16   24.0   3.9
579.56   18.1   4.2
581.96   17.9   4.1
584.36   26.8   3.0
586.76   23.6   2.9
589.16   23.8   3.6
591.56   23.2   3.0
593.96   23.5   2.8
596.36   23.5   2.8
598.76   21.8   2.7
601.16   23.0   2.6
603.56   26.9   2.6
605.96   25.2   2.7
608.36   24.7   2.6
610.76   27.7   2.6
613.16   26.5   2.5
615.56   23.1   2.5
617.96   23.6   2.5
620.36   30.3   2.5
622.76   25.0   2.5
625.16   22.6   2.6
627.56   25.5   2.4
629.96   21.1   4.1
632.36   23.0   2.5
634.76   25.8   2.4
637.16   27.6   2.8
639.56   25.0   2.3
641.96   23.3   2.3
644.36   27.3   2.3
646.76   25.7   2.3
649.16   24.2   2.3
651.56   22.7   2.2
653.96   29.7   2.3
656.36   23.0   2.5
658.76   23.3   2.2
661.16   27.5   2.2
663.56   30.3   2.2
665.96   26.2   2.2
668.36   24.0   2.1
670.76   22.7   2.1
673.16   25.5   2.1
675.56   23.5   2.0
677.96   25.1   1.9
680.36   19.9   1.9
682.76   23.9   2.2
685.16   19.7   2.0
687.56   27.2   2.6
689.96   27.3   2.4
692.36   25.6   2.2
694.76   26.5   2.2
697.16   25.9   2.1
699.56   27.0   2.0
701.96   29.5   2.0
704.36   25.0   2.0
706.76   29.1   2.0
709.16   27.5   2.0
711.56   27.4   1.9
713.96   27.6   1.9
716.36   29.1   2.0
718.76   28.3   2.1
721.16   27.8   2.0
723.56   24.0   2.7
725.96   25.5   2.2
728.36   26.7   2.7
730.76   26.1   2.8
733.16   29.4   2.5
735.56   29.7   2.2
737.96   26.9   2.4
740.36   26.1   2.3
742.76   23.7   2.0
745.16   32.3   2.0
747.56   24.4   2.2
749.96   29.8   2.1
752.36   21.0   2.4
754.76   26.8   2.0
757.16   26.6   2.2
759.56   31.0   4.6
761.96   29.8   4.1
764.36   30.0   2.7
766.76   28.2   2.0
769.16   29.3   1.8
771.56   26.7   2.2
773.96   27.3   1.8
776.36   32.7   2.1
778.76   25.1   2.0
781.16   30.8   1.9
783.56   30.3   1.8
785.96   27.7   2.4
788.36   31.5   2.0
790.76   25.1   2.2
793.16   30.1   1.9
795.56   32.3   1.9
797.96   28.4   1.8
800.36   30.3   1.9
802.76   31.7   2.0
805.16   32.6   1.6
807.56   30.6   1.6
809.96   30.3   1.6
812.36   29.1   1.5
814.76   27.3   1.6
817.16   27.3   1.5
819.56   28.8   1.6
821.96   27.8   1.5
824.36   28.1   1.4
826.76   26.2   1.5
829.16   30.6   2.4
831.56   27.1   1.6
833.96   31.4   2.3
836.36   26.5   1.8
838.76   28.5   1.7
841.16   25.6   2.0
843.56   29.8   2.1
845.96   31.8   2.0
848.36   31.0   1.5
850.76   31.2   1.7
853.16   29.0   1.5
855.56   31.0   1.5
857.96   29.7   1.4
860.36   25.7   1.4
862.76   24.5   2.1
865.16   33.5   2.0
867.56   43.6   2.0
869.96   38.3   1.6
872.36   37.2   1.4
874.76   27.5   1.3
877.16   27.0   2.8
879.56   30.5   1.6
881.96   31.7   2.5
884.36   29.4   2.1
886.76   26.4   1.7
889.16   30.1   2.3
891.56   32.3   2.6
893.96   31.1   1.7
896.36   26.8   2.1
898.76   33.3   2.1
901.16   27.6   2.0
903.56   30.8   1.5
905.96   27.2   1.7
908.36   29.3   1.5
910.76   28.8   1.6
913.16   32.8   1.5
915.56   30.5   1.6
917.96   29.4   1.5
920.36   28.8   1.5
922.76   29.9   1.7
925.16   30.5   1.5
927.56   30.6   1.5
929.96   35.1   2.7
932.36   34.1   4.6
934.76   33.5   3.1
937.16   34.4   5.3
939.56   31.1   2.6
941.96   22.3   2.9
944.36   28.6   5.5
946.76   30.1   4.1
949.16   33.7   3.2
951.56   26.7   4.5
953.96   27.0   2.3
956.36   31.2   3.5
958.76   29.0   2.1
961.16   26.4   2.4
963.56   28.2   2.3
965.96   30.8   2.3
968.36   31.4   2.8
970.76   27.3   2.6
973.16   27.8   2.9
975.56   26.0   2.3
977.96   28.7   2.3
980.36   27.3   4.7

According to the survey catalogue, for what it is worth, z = 0.32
